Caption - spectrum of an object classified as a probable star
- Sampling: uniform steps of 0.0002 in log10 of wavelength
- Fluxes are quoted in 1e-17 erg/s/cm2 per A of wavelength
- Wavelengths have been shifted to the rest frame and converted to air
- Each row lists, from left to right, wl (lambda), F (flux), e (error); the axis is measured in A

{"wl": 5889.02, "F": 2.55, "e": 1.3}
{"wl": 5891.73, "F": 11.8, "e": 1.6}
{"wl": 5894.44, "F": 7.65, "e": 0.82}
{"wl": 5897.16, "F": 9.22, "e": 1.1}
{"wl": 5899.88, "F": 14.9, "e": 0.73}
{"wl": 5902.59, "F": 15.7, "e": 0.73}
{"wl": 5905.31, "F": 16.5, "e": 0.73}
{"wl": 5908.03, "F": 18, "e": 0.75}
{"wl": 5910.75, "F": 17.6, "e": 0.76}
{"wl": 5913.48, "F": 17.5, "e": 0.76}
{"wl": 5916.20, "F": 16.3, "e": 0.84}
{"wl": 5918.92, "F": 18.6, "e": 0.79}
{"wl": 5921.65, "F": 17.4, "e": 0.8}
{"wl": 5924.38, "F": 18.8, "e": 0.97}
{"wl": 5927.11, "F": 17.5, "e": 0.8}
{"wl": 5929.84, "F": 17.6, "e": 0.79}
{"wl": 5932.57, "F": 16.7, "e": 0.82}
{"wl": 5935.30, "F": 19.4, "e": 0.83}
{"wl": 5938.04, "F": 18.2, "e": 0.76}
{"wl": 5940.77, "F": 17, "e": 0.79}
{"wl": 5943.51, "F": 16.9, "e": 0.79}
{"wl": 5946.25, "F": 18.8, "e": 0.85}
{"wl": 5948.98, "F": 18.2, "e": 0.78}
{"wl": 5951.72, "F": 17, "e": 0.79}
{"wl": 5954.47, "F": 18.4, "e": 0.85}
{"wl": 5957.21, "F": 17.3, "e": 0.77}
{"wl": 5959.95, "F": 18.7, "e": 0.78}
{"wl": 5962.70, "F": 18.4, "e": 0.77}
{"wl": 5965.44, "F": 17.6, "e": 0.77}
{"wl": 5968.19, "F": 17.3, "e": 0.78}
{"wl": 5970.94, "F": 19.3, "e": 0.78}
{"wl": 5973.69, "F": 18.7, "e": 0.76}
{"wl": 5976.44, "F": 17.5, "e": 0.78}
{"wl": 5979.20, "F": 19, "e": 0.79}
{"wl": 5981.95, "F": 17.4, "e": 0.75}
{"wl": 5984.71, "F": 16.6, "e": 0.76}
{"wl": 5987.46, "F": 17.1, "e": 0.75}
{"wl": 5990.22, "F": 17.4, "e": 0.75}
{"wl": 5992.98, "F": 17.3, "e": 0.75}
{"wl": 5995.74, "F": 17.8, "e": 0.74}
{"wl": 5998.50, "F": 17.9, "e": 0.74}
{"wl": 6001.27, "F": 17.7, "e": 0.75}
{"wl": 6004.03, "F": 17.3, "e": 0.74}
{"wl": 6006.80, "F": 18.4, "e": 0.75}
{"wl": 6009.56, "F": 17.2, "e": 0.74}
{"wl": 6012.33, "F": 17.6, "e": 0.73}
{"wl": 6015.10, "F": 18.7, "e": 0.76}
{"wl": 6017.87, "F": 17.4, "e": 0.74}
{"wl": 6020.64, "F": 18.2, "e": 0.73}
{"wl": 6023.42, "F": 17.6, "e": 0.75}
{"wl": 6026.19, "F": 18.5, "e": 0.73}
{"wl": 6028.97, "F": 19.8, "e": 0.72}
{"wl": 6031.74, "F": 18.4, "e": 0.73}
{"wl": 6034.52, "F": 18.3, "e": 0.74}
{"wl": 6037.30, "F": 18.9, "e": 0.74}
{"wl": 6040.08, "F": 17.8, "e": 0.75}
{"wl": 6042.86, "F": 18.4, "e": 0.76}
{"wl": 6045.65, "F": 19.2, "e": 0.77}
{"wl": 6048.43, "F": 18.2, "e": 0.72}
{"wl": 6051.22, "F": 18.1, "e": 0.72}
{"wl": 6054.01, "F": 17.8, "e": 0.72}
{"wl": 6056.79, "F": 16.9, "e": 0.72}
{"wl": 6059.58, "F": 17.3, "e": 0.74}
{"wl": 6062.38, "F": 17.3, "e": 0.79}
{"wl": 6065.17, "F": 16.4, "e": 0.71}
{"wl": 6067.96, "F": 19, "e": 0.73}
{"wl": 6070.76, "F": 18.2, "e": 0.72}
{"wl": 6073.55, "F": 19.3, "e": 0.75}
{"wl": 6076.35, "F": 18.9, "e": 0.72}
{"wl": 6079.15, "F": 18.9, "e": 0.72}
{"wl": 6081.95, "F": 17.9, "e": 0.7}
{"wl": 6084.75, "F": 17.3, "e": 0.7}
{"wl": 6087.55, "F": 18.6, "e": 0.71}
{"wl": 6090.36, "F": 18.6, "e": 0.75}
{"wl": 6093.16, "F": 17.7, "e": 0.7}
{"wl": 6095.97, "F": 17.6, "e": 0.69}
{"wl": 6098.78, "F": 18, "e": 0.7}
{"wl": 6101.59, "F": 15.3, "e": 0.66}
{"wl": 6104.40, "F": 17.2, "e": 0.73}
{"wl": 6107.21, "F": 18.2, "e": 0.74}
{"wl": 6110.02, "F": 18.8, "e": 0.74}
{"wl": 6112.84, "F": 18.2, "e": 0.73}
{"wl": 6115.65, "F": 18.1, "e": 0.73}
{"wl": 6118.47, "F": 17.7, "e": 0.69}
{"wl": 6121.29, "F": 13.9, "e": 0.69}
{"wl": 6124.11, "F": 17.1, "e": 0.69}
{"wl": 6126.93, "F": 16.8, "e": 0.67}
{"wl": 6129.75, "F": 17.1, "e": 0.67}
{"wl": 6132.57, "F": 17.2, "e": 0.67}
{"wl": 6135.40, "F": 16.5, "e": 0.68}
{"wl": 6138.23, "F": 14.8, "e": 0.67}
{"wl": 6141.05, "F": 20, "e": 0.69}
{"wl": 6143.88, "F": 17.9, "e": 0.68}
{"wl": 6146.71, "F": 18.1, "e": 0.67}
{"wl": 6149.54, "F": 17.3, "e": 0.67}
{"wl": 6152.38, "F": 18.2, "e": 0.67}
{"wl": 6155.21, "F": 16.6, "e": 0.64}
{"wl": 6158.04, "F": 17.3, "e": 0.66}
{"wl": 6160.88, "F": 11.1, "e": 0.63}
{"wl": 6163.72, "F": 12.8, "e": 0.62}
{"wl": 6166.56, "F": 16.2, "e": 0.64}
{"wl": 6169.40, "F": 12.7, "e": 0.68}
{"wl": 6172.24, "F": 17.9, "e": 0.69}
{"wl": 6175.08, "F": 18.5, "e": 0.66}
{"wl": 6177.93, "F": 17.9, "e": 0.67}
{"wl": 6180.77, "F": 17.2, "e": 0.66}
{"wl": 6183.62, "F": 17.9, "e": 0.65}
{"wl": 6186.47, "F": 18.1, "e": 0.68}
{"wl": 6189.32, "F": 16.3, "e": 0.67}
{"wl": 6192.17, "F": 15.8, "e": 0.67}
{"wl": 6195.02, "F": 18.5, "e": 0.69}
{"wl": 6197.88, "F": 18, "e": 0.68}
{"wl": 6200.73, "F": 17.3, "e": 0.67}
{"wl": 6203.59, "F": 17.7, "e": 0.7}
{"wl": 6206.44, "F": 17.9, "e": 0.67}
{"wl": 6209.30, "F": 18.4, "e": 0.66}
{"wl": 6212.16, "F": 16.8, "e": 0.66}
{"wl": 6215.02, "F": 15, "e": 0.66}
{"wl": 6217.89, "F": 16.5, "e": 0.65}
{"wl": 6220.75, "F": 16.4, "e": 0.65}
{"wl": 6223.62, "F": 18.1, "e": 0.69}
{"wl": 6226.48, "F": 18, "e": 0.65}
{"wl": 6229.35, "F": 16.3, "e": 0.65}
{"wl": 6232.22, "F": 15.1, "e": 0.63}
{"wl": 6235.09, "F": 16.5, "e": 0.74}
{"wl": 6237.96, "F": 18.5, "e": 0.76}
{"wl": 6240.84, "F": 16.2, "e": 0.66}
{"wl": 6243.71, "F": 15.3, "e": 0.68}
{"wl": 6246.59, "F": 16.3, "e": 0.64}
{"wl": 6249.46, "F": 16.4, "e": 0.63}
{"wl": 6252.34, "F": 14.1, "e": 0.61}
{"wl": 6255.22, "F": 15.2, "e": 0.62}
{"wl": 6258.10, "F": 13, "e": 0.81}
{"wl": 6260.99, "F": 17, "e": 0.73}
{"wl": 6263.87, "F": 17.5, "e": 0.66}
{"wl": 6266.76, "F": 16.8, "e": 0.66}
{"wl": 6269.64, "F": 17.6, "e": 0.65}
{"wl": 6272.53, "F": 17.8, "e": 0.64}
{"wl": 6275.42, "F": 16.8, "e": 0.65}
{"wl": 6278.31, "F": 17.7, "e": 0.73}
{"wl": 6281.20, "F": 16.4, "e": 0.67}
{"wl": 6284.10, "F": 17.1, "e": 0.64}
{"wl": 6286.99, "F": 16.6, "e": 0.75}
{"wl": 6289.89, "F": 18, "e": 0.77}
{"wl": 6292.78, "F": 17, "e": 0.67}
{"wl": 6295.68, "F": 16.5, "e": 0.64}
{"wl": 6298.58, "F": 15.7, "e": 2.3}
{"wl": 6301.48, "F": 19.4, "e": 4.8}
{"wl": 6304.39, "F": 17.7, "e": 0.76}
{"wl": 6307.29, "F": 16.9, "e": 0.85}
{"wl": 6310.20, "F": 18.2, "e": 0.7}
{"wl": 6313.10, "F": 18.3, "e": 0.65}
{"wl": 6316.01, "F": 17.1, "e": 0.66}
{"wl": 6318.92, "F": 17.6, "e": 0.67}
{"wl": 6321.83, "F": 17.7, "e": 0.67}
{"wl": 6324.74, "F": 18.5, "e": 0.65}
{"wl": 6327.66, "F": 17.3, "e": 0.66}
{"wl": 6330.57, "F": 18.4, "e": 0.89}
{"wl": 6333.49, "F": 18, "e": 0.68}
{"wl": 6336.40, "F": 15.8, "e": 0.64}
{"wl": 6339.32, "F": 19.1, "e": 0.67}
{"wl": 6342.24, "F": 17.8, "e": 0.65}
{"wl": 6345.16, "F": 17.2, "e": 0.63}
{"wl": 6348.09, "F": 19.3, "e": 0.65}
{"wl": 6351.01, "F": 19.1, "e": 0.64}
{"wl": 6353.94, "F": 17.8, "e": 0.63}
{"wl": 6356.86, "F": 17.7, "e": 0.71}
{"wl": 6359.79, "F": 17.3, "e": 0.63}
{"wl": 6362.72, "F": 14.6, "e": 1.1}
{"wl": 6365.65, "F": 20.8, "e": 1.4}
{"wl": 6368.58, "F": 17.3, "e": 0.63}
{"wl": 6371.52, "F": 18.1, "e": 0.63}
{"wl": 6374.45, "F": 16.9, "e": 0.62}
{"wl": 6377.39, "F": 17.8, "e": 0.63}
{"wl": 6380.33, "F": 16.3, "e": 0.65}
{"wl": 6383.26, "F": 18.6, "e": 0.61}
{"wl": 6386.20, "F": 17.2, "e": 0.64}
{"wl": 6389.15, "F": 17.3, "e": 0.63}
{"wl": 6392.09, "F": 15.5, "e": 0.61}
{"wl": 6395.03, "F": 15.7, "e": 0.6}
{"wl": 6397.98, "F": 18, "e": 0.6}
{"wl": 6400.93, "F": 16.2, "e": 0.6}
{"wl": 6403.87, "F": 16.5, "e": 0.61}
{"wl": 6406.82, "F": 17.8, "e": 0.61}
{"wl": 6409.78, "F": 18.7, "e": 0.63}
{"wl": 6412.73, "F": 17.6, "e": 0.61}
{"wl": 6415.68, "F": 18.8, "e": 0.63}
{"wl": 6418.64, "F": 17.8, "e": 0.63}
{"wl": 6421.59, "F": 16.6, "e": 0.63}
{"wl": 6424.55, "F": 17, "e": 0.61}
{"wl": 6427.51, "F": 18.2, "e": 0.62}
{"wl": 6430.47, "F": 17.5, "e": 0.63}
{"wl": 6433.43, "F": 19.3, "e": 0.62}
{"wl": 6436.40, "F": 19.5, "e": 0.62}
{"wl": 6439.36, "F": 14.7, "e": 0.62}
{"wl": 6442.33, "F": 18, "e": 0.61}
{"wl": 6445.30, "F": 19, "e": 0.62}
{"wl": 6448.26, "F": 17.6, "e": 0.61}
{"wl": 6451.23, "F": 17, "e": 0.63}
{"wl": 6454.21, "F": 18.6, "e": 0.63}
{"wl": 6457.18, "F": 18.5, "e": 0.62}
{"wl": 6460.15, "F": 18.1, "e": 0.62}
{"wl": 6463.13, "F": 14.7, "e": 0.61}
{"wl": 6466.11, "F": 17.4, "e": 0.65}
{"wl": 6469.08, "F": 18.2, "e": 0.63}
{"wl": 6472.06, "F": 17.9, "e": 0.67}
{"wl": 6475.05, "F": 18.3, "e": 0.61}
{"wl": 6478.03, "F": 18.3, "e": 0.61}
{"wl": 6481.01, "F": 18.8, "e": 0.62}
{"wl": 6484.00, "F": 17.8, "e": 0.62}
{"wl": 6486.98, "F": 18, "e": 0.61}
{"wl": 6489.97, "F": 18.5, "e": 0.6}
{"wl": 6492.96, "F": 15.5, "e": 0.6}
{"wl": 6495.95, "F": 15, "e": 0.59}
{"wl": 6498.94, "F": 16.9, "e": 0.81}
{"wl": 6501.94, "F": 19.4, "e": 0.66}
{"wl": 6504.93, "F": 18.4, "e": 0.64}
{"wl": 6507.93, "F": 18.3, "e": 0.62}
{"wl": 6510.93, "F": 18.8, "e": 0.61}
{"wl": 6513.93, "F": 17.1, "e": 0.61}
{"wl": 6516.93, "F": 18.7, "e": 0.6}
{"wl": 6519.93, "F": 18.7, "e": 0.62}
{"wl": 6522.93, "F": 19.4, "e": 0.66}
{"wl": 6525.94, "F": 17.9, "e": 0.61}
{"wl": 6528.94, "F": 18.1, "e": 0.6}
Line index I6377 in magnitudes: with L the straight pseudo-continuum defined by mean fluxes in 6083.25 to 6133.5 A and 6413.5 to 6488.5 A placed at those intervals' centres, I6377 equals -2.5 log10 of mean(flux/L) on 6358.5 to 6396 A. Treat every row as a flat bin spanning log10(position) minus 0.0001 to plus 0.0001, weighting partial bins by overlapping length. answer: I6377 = 0.033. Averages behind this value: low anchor 17.4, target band 17.2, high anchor 17.8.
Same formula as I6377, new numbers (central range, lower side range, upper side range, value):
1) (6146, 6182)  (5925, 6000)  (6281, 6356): 0.09 mag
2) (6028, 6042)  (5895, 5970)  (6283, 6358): -0.08 mag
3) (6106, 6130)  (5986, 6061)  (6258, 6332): 0.03 mag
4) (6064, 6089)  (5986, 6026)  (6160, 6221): -0.06 mag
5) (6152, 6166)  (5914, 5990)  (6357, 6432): 0.17 mag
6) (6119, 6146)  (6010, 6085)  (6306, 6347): 0.07 mag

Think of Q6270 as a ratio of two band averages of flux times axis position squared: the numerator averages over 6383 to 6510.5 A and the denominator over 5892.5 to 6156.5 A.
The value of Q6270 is 1.1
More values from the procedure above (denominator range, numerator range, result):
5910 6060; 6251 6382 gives 1.08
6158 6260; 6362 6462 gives 1.14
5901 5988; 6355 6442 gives 1.14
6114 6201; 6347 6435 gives 1.13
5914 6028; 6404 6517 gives 1.17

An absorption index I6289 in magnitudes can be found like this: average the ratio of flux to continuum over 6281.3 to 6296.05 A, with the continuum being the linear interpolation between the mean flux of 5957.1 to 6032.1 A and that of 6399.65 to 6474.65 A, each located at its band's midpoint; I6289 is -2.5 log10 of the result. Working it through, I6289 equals 0.05 mag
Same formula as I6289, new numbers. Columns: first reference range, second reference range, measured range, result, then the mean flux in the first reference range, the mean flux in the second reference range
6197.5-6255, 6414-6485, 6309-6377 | -0.034 mag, 16.7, 17.8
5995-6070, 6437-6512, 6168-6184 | 0.058 mag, 18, 17.7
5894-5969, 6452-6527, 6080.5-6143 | -0.006 mag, 17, 17.9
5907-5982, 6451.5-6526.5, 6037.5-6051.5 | -0.030 mag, 17.9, 17.9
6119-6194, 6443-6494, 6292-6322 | -0.017 mag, 16.6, 17.8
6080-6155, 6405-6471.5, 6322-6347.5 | -0.009 mag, 17.5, 17.7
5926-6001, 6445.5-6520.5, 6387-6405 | 0.078 mag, 17.8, 17.8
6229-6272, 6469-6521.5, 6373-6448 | -0.010 mag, 16.2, 17.9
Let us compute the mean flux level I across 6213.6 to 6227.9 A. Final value 16.8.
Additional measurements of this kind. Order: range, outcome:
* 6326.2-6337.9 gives 17.4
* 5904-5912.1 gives 17.4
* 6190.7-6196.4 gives 17.1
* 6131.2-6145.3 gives 17.3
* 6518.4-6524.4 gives 19.1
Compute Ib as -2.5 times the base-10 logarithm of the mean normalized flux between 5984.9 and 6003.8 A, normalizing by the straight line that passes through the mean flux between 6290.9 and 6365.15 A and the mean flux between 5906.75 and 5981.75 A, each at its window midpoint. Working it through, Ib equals 0.03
